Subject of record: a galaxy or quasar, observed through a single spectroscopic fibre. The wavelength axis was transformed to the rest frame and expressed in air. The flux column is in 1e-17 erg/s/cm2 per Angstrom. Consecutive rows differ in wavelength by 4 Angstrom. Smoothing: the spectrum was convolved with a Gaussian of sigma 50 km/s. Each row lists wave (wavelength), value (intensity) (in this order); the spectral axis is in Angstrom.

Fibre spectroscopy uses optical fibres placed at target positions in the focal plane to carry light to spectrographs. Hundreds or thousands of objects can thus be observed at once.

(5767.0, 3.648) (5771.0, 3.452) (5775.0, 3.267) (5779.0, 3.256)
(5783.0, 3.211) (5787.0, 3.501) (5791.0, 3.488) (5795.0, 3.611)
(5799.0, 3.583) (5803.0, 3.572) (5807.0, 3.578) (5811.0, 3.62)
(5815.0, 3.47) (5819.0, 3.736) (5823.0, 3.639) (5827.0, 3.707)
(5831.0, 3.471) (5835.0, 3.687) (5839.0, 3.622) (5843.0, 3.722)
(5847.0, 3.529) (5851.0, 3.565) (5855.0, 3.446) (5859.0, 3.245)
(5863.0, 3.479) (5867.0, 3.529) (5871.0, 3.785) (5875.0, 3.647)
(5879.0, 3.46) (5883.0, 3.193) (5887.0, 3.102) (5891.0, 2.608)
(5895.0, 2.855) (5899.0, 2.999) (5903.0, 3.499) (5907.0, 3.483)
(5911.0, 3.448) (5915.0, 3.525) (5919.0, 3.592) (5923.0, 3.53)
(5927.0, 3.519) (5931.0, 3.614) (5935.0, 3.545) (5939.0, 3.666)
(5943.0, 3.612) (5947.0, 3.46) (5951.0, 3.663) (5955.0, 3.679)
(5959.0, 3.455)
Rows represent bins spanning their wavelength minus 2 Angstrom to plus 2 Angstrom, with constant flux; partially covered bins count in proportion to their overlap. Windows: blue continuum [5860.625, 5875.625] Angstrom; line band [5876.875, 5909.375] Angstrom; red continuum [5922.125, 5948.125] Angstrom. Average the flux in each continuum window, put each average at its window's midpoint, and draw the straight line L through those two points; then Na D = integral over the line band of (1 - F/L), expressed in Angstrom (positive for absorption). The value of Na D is 3.9 Angstrom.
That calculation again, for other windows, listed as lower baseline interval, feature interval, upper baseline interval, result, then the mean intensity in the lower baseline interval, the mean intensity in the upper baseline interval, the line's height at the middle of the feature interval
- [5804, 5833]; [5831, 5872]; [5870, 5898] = -1.79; 3.6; 3.21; 3.4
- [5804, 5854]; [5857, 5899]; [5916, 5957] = 3.76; 3.61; 3.59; 3.6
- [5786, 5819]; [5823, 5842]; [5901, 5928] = -0.41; 3.57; 3.51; 3.55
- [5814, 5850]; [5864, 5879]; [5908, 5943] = -0.09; 3.62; 3.56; 3.59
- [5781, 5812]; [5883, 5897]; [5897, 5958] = 2.45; 3.52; 3.52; 3.52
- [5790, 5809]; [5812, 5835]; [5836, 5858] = -0.28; 3.57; 3.57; 3.57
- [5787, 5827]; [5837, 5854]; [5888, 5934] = -0.51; 3.59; 3.33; 3.5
